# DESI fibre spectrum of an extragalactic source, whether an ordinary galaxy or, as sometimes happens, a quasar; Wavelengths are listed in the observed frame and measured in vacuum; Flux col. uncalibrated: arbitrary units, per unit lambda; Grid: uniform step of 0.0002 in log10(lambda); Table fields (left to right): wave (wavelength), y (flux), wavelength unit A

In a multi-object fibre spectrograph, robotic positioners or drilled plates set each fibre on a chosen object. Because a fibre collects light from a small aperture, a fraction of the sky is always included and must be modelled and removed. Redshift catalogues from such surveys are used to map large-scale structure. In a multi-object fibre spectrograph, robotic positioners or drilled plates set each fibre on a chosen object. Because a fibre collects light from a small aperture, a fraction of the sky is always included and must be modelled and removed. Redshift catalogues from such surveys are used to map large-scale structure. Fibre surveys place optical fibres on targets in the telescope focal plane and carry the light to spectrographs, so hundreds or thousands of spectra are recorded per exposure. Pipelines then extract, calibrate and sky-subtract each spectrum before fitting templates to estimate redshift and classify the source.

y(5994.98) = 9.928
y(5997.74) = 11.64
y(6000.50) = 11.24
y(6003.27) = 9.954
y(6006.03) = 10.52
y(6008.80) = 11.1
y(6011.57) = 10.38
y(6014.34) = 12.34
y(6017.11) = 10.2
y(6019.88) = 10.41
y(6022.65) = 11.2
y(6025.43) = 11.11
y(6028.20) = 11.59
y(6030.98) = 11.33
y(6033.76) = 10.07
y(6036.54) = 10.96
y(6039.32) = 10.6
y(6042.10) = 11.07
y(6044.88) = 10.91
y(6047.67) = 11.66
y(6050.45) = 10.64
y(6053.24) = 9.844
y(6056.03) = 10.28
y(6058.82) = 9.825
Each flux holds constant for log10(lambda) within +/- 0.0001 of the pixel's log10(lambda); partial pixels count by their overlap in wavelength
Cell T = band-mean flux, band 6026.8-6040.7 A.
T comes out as 10.9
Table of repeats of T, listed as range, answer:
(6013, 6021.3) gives 11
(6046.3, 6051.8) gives 11.2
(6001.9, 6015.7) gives 10.9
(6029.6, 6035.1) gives 10.7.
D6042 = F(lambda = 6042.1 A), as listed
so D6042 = 11.07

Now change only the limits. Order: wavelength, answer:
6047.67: 11.66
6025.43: 11.11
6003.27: 9.954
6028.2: 11.59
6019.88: 10.41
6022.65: 11.2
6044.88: 10.91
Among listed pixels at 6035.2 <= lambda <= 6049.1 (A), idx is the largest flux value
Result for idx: 11.66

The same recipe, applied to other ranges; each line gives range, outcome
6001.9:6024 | 12.34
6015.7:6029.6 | 11.59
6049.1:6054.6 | 10.64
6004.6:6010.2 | 11.1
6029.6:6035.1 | 11.33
